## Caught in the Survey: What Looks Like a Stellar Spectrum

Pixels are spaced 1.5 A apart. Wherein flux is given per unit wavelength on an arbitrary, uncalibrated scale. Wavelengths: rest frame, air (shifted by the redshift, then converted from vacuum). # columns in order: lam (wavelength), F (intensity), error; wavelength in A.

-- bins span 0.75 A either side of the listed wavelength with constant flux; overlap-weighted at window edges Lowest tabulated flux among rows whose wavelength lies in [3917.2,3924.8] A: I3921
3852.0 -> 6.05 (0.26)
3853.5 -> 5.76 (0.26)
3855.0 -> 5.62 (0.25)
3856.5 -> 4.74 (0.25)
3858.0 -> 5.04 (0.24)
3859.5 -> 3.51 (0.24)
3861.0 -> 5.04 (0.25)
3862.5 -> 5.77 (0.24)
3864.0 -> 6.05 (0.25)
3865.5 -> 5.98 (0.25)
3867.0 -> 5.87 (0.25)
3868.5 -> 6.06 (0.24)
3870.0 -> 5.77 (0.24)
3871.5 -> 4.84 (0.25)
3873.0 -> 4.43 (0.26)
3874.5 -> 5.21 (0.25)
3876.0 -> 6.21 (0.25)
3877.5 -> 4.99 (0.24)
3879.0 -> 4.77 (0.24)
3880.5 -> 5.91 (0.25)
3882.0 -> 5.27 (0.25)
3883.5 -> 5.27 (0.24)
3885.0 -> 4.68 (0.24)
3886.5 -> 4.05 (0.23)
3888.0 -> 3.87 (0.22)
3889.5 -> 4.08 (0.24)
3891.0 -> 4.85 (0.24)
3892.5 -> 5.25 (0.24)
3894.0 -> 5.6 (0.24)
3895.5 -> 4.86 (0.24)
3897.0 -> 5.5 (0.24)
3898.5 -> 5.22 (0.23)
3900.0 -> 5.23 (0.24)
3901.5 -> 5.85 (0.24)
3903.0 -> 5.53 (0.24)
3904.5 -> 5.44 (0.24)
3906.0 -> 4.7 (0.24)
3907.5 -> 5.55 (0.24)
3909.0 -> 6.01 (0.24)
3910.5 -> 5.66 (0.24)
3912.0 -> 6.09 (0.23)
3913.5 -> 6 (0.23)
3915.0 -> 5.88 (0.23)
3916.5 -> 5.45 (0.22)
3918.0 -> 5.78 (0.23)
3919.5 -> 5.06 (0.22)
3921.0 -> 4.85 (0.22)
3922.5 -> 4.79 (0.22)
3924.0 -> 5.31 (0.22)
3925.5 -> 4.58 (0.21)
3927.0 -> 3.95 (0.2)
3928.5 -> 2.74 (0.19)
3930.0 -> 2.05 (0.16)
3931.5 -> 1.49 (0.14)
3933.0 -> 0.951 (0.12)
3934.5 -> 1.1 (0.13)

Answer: 4.79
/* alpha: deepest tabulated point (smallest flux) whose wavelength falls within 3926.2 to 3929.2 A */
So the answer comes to 2.74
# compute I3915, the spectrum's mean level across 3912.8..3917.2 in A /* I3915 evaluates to 5.78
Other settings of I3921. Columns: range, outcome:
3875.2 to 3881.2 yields 4.77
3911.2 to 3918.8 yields 5.45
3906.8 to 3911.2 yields 5.55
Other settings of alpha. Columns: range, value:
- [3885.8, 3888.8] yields 3.87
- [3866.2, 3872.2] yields 4.84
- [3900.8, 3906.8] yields 4.7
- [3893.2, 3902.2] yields 4.86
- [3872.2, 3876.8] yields 4.43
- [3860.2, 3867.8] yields 5.04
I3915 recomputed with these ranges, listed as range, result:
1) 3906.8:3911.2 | 5.74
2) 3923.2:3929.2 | 4.16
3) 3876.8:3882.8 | 5.24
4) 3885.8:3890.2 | 4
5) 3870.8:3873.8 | 4.64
